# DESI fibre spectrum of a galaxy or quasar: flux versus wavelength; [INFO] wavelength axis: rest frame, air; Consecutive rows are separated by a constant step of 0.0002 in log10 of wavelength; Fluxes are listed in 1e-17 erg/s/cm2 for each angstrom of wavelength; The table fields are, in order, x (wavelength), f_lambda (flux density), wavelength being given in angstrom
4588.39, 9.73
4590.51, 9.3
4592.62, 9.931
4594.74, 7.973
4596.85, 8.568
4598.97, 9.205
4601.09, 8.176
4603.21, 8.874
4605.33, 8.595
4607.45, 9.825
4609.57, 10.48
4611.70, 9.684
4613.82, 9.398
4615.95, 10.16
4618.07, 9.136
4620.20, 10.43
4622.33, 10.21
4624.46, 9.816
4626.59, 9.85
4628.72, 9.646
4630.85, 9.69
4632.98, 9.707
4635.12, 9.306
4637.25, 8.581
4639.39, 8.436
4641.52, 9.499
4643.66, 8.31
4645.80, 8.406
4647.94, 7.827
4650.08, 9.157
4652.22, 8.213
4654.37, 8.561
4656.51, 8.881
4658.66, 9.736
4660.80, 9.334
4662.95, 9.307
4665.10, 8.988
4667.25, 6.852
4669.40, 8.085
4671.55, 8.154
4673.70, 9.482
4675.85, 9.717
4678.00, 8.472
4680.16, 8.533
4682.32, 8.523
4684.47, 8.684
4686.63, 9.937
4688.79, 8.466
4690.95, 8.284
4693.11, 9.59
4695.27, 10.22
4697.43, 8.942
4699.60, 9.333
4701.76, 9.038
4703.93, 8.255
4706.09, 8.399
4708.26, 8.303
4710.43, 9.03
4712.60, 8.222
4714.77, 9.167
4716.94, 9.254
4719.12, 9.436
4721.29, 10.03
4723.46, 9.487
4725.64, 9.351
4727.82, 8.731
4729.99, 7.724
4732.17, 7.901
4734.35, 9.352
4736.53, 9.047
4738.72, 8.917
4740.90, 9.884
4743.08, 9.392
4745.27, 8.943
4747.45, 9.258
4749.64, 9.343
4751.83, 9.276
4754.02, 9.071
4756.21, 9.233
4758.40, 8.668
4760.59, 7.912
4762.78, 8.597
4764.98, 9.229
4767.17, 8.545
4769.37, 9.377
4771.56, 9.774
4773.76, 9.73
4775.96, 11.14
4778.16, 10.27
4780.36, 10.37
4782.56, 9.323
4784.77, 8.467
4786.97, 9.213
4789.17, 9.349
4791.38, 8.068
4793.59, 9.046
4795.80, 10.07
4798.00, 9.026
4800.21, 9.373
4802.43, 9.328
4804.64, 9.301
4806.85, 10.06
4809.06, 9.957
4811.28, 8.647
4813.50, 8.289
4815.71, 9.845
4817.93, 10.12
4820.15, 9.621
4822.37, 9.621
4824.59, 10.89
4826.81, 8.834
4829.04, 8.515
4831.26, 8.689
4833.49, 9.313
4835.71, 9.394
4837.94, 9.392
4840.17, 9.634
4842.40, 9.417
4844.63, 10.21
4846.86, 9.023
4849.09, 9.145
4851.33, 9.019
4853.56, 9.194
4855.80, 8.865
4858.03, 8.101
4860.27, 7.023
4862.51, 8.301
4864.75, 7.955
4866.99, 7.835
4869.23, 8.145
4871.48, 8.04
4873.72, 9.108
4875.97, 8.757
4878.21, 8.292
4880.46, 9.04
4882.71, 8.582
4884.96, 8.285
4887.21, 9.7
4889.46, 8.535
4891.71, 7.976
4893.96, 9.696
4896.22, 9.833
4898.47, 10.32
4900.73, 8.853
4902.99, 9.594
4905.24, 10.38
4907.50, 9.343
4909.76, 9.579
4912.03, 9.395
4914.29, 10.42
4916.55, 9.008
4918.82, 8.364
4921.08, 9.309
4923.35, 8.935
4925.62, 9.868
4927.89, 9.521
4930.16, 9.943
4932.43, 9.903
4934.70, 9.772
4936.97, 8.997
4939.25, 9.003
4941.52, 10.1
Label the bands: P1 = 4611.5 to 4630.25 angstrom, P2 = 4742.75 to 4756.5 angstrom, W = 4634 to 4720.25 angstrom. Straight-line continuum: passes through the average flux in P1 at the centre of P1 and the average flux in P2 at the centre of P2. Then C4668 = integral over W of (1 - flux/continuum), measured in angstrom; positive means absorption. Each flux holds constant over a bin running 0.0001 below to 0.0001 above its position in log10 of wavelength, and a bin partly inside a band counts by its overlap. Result 6.5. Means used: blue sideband 9.82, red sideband 9.2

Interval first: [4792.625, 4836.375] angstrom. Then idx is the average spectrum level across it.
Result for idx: 9.4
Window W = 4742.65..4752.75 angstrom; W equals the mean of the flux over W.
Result 9.23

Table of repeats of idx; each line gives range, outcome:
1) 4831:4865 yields 8.95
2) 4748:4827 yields 9.37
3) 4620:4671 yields 9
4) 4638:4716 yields 8.79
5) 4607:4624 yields 9.91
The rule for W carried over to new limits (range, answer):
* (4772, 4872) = 9.19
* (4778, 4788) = 9.46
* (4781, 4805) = 9.16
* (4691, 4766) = 9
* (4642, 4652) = 8.47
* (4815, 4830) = 9.64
